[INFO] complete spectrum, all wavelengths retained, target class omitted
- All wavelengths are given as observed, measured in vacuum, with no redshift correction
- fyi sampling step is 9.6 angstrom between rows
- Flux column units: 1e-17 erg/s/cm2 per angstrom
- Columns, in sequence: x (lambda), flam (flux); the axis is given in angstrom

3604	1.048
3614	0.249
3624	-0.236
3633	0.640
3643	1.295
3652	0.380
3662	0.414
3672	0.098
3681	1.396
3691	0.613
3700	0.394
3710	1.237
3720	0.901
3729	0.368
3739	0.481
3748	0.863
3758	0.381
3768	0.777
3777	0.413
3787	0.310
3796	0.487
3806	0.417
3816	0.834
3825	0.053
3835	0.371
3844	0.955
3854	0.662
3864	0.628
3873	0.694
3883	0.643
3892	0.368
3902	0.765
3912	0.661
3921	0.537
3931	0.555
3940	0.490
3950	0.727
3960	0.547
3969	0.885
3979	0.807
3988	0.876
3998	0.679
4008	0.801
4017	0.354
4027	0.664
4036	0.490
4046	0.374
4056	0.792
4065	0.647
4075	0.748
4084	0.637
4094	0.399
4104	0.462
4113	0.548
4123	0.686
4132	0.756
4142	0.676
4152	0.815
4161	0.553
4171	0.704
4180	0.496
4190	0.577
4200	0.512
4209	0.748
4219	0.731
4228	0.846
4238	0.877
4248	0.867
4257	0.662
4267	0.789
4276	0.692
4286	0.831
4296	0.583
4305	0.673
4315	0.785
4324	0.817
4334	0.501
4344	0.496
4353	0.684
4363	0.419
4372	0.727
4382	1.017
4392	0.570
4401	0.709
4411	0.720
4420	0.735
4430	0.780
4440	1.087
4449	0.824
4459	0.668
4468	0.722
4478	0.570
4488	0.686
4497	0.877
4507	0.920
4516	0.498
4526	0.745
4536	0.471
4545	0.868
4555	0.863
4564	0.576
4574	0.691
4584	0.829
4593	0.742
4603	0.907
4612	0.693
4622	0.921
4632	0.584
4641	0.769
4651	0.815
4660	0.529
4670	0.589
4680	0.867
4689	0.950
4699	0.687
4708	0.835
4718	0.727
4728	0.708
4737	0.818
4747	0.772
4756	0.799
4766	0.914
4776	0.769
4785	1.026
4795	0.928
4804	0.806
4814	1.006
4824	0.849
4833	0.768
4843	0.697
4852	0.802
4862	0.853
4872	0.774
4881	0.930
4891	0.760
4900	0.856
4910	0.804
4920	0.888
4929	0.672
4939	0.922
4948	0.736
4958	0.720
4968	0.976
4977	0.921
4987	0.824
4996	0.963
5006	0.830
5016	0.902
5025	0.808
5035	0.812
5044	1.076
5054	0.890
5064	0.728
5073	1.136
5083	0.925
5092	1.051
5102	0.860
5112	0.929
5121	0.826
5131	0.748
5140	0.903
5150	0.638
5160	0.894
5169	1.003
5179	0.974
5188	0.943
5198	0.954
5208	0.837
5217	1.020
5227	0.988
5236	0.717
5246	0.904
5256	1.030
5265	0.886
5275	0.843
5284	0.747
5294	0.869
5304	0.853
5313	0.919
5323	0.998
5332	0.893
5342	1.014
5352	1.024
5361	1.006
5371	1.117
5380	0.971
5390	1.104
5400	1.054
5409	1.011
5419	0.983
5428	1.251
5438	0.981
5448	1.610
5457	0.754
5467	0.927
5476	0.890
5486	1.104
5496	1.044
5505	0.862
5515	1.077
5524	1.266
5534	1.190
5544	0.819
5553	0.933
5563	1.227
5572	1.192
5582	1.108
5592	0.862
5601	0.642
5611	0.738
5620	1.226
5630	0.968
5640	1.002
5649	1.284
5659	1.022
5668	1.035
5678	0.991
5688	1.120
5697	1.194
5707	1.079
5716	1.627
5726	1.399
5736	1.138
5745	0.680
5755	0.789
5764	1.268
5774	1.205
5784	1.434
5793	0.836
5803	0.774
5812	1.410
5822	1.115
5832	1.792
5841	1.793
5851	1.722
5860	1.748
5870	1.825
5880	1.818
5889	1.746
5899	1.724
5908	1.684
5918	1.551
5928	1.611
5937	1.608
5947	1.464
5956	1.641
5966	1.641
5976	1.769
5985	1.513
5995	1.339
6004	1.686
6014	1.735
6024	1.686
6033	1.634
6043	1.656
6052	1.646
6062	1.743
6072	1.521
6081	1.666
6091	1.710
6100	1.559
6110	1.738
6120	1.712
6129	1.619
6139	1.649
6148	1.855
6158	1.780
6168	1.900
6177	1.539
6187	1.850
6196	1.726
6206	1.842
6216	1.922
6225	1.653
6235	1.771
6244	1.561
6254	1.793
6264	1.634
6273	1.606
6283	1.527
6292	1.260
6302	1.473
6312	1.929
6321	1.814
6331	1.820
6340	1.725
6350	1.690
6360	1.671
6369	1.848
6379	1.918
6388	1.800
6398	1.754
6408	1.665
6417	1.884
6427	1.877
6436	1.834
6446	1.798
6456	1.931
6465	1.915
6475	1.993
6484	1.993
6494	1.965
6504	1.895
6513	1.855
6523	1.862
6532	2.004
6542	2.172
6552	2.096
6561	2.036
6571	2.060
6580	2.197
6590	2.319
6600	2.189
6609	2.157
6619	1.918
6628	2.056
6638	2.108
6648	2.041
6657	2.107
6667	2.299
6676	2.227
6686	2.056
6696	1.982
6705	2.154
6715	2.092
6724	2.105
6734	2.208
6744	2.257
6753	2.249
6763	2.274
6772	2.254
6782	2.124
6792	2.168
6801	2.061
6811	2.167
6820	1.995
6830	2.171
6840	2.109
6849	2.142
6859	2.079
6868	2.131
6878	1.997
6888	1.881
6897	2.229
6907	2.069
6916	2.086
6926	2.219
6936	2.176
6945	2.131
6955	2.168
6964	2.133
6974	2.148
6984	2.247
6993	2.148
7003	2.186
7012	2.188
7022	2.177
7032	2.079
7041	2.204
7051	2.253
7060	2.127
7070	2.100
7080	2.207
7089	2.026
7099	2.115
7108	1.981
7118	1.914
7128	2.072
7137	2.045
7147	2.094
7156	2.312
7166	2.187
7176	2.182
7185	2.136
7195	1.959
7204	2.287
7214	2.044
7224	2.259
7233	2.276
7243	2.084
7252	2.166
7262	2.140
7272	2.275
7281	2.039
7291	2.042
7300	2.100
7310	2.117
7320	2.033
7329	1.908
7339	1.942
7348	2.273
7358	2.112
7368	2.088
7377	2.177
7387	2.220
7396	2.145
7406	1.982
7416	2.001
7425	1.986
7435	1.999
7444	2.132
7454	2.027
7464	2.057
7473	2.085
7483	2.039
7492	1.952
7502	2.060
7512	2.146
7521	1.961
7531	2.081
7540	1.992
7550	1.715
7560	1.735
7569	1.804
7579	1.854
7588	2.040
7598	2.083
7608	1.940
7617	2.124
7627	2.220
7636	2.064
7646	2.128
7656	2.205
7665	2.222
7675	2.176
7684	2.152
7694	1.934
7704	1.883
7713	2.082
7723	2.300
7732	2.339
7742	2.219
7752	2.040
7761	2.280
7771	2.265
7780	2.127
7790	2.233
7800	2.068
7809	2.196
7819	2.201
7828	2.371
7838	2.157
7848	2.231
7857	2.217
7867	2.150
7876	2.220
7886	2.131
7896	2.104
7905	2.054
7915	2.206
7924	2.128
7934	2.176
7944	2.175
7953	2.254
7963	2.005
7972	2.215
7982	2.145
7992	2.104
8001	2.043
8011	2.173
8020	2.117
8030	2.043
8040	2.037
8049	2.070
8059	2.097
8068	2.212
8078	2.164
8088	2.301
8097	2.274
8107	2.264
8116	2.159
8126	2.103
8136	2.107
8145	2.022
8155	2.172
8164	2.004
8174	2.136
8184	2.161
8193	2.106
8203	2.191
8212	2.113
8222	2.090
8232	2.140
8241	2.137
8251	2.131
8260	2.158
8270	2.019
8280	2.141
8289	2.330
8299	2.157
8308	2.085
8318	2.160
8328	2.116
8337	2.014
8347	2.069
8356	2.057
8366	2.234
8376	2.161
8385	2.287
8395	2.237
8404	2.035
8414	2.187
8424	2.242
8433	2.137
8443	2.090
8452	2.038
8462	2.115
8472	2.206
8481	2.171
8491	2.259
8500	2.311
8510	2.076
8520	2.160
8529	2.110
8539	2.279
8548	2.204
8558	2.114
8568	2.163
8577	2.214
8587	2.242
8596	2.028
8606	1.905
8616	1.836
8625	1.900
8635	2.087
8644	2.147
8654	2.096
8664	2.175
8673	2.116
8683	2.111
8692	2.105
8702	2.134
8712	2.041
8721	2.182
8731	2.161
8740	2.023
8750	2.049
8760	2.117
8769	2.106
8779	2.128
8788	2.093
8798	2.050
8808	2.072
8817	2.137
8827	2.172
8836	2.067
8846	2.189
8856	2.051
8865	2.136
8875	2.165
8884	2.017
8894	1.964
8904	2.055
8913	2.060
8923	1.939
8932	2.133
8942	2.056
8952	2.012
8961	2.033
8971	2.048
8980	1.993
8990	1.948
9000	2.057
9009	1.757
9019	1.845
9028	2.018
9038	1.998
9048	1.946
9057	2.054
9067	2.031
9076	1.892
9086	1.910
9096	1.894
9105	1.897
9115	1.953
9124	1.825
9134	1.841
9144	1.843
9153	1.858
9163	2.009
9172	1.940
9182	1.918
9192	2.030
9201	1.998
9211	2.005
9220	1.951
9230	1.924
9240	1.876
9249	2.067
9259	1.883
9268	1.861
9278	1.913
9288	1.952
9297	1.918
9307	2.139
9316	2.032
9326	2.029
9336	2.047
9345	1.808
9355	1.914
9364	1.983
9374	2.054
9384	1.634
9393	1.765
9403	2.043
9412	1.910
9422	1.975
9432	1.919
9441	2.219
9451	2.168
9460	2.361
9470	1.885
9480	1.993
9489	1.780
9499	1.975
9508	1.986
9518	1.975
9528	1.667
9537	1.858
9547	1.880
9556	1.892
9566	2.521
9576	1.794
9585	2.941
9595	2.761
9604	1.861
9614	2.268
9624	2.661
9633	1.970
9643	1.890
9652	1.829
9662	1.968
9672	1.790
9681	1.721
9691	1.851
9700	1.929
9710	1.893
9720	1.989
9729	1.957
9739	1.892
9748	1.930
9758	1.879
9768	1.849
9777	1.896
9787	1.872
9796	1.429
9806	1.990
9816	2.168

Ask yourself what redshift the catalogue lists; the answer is 0.46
